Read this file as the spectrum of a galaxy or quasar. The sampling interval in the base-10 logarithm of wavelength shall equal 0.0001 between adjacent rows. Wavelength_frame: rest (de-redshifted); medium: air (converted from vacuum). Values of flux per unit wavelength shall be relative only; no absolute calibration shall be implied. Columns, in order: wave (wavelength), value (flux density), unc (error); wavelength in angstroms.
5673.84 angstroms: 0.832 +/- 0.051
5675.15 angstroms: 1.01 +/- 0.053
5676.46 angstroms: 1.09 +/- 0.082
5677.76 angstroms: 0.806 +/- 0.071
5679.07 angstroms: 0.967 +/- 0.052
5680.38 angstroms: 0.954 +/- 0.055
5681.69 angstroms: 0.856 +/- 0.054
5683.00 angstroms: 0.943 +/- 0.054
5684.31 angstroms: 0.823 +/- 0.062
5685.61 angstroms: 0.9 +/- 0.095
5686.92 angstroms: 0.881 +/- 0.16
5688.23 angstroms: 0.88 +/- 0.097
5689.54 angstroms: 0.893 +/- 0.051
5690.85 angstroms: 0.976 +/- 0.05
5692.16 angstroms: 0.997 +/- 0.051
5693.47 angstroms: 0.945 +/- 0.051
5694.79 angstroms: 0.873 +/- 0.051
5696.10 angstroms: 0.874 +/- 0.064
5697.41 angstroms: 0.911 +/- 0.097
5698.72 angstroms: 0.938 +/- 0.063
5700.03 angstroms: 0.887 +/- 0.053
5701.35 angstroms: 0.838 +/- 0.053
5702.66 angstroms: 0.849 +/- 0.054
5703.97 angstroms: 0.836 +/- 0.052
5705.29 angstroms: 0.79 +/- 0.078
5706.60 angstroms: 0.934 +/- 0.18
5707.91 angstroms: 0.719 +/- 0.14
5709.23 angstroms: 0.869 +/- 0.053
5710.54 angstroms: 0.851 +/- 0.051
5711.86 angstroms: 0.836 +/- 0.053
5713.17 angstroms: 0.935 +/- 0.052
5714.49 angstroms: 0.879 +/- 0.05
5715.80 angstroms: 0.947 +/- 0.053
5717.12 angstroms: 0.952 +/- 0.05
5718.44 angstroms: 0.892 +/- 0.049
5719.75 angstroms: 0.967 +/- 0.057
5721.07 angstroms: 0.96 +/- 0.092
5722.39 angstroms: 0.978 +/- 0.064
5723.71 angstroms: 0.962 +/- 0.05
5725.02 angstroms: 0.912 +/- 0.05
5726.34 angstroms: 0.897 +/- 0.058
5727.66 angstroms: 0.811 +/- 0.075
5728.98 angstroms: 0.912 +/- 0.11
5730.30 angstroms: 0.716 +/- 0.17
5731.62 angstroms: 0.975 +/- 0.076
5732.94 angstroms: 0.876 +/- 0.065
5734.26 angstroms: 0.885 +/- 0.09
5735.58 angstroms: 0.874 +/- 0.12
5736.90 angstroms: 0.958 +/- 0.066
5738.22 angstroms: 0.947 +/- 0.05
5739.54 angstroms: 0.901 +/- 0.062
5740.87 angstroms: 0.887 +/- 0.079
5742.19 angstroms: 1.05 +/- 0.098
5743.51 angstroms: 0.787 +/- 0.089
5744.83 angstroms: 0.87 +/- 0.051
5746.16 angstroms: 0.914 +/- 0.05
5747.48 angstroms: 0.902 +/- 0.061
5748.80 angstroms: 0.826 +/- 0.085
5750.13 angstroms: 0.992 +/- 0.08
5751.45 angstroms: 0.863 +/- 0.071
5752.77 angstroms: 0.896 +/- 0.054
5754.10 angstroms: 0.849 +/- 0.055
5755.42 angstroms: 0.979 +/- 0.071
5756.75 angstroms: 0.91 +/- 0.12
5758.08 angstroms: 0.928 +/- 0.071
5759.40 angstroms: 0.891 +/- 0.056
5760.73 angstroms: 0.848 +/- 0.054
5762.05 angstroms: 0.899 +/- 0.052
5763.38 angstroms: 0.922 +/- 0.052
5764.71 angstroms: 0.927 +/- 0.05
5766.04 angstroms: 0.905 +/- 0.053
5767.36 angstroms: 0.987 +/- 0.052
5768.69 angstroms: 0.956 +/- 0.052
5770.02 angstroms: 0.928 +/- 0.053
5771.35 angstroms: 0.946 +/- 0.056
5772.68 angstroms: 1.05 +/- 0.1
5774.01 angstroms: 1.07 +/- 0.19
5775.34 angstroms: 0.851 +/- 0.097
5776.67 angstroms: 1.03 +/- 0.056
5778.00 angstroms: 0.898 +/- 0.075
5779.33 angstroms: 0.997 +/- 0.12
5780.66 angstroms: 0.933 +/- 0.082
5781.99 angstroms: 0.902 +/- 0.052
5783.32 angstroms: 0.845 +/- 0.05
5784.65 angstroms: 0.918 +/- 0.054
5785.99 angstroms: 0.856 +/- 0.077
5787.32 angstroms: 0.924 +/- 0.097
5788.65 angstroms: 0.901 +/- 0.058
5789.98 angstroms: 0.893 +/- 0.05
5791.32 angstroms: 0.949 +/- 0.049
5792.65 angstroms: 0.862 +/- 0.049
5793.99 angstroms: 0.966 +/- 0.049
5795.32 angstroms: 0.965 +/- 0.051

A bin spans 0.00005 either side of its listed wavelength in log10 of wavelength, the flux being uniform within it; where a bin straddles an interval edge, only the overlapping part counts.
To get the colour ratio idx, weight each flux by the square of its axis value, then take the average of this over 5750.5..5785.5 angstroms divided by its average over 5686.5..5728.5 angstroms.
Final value 1.06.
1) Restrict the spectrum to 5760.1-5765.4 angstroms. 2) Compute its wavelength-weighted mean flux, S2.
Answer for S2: 0.899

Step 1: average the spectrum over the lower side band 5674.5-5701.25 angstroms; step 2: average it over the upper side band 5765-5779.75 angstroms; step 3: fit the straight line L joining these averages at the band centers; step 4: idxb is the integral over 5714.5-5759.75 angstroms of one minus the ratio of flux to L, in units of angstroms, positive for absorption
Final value 1.8 angstroms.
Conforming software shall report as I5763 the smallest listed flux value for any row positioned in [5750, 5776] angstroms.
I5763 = 0.848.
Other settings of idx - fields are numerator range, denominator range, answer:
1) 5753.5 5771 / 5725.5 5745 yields 1.04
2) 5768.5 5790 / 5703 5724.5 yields 1.07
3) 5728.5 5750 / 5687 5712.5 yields 1.03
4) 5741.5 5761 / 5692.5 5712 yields 1.06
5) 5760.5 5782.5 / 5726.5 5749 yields 1.08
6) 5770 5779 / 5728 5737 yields 1.12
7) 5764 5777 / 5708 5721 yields 1.09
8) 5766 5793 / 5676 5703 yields 1.06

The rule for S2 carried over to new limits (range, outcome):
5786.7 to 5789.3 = 0.913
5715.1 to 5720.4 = 0.94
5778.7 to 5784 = 0.92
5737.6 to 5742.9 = 0.944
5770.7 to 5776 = 0.979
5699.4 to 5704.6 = 0.852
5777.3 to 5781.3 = 0.944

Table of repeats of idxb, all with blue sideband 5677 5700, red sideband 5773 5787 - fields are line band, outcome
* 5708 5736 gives 0.6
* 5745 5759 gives 0.3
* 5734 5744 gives 0.1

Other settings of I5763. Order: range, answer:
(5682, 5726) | 0.719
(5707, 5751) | 0.716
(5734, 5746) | 0.787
